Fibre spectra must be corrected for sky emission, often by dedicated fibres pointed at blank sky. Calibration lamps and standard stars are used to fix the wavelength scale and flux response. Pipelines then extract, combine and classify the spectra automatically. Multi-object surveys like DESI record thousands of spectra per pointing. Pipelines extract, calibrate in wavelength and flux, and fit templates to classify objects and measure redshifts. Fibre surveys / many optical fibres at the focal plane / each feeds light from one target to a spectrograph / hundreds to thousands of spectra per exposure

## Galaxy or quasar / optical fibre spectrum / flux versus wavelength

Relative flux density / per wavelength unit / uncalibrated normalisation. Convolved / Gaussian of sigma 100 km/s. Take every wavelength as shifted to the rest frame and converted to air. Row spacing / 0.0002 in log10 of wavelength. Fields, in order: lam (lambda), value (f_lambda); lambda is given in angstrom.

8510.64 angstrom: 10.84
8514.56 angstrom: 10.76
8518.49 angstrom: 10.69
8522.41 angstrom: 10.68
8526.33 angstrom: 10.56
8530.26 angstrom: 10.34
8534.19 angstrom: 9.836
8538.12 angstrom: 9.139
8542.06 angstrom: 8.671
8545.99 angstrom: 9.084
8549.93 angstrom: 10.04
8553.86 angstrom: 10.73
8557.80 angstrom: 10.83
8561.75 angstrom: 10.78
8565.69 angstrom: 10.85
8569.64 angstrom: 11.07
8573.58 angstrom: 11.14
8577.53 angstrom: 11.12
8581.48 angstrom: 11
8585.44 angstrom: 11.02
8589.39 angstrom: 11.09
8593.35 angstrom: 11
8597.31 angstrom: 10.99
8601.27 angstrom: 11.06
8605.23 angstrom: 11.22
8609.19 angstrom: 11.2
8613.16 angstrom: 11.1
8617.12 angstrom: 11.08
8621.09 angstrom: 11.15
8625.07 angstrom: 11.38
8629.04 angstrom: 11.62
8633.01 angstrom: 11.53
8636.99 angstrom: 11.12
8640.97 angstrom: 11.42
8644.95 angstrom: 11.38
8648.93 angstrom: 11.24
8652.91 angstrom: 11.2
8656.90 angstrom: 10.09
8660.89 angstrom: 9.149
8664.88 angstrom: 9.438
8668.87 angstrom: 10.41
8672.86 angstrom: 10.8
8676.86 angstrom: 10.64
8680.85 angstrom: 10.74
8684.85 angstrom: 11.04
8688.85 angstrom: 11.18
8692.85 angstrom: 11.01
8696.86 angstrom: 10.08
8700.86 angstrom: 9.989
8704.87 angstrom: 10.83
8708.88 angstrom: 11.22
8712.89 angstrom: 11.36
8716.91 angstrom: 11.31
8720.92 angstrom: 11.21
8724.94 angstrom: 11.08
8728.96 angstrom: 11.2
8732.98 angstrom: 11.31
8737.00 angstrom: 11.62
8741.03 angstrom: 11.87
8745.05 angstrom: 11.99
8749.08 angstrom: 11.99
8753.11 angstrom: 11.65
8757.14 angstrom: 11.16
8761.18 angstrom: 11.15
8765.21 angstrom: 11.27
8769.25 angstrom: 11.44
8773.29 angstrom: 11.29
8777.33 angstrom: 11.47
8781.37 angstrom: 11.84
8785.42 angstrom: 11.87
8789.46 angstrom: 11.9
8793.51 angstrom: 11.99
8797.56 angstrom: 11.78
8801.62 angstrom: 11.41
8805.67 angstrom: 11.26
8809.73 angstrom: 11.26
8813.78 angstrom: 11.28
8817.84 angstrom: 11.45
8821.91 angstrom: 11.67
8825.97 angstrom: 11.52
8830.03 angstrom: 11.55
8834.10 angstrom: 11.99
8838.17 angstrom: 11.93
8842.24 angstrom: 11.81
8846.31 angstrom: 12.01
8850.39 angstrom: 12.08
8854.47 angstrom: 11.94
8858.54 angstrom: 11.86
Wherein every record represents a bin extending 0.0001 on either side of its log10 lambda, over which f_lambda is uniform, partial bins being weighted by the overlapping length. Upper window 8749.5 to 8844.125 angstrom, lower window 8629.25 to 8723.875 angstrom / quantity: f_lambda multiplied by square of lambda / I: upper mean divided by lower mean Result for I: 1.1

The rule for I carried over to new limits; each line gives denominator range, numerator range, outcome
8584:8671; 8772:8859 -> 1.12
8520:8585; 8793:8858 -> 1.20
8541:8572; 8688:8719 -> 1.09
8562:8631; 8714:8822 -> 1.08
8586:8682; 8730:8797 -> 1.10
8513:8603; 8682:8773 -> 1.11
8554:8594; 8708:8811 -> 1.09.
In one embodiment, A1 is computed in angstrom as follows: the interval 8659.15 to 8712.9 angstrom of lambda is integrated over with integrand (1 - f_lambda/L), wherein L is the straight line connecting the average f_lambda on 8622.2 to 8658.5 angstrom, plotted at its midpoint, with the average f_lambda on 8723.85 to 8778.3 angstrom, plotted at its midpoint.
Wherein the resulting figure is 3.7 angstrom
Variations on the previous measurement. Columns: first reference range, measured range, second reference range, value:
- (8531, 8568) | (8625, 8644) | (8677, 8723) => -1.6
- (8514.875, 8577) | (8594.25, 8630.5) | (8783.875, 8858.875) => -1.8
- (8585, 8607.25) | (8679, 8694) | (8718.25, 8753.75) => 0.5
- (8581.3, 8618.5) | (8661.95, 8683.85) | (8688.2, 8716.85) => 1.0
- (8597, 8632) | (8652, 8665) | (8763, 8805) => 1.6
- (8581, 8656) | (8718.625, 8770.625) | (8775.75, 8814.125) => 0.2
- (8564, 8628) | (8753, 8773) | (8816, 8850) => 0.5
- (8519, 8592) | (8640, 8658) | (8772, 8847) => -0.3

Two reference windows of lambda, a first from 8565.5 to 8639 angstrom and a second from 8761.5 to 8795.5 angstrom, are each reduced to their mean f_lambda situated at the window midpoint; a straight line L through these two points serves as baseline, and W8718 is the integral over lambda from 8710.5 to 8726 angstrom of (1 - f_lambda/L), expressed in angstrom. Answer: 0.3 angstrom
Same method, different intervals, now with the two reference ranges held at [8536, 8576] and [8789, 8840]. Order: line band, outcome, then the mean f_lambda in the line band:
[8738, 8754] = -0.9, 11.9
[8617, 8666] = -1.1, 10.9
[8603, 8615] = -0.7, 11.2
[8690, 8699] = 0.3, 10.6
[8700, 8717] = 0.1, 11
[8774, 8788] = -0.3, 11.7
